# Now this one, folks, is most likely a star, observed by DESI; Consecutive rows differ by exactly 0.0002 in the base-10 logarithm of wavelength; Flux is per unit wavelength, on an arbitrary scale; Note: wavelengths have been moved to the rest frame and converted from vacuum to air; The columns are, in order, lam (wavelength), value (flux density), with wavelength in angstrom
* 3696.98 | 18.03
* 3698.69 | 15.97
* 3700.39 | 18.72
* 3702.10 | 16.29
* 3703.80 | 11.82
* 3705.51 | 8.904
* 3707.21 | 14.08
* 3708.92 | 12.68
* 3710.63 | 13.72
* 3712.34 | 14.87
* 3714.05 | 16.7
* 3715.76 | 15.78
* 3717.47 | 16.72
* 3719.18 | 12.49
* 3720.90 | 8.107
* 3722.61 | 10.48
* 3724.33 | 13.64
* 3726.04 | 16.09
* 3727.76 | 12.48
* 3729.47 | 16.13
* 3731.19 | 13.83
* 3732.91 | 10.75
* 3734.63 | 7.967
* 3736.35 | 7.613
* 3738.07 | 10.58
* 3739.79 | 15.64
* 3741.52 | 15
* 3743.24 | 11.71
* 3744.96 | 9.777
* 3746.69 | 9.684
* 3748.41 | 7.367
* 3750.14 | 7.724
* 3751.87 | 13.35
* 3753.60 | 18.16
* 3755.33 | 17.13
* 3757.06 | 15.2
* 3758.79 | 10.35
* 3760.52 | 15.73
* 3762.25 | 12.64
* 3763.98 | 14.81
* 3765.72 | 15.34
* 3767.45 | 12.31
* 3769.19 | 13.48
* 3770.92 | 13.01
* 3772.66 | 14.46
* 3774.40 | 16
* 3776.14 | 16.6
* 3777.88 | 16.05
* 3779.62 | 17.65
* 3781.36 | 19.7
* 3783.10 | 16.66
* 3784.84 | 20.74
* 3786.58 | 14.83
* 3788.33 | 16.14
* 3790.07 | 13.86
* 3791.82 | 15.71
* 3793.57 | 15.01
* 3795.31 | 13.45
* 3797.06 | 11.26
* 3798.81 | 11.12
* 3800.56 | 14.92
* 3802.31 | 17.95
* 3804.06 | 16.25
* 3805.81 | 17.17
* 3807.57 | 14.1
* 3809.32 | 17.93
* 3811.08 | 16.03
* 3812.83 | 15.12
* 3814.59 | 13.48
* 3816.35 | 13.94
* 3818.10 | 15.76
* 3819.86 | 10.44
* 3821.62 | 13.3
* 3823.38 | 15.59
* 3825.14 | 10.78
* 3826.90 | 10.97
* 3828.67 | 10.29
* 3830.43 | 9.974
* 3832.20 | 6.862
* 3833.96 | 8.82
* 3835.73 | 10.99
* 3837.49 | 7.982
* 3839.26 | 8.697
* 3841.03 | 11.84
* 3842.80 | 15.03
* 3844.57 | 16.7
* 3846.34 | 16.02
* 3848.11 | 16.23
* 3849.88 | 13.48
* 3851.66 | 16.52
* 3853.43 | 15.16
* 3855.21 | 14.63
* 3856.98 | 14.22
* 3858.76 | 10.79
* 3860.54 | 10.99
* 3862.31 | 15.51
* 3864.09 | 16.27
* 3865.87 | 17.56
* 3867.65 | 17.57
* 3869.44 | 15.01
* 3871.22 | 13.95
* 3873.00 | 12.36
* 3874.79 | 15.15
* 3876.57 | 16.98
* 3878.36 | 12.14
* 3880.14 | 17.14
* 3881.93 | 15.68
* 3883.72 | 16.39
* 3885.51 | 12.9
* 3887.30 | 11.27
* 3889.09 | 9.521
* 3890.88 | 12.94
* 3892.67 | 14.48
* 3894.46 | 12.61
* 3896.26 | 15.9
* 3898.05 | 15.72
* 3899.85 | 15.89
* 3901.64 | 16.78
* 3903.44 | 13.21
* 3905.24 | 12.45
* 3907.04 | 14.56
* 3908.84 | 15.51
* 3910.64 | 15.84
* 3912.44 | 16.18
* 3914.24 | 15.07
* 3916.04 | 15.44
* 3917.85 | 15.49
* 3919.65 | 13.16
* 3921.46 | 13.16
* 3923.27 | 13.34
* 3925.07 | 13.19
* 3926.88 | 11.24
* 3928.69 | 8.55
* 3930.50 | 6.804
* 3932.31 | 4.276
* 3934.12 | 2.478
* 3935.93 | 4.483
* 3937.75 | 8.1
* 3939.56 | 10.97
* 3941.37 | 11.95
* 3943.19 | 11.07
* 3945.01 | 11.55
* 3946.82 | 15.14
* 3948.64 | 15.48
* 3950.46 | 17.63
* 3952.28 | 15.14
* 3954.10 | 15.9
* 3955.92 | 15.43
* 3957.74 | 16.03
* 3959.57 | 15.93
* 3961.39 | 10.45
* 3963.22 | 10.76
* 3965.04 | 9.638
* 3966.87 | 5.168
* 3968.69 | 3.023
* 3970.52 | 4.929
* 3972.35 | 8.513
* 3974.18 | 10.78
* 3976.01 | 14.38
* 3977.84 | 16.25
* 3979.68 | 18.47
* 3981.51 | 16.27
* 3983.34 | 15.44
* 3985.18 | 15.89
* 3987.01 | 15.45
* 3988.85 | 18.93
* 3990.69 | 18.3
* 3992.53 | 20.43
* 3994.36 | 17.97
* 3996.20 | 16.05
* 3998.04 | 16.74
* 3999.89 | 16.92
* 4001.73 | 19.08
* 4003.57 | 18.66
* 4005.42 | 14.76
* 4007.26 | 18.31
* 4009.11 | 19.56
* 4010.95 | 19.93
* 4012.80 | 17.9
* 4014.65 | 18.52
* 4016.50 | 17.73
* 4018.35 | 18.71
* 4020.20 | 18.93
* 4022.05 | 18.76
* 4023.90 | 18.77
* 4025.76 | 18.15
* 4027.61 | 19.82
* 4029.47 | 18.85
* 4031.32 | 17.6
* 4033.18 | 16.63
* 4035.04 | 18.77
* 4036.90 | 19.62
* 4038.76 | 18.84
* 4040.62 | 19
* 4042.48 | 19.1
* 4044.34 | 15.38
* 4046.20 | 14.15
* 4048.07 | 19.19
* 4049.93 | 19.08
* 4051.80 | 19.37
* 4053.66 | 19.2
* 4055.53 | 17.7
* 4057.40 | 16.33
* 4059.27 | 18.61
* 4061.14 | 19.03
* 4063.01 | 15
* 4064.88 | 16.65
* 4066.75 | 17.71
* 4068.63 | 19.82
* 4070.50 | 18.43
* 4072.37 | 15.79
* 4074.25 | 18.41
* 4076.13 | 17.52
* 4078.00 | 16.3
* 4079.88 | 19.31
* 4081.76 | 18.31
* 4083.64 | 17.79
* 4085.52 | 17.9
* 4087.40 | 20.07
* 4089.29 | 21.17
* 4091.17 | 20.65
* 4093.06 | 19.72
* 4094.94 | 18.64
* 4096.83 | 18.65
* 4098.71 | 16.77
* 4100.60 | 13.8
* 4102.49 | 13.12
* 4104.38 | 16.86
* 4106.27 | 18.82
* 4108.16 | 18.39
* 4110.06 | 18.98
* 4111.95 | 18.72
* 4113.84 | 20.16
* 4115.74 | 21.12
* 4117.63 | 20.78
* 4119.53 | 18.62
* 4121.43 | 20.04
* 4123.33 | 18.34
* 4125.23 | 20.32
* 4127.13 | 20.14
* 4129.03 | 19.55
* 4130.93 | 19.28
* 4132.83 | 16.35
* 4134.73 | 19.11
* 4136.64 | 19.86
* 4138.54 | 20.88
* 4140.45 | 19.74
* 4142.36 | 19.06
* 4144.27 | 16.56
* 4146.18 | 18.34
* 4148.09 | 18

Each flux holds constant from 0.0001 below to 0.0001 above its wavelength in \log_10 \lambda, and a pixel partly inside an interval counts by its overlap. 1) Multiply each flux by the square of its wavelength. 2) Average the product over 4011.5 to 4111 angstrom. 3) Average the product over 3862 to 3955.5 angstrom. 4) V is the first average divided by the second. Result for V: 1.46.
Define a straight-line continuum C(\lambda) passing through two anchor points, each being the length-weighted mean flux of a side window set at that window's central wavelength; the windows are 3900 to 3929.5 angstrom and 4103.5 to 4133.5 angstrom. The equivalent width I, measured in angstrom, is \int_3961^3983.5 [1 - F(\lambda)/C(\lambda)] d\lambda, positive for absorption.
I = 6.62 angstrom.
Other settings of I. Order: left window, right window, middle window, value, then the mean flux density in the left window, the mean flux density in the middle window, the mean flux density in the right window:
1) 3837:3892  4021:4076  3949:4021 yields 6.0 angstrom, 14.1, 15.4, 18.1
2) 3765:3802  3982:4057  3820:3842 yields 7.3 angstrom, 15.2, 10.5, 18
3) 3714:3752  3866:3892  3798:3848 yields 0.8 angstrom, 12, 13.2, 14.3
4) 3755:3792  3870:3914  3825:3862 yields 6.2 angstrom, 15.4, 12.3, 14.4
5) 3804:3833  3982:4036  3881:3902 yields 1.4 angstrom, 13.3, 14.1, 18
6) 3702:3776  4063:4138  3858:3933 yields 7.6 angstrom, 13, 13.8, 18.5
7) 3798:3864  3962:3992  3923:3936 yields 5.0 angstrom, 13.4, 8.02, 12.7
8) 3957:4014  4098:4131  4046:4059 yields -1.0 angstrom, 14.9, 18.1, 18.5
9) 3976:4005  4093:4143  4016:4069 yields -0.9 angstrom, 17.2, 18.1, 18.7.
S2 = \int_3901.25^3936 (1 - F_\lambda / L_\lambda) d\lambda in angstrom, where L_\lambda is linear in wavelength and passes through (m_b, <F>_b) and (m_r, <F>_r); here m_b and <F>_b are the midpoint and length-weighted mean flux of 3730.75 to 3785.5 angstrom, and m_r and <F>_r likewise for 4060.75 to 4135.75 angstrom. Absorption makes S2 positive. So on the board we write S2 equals 8.1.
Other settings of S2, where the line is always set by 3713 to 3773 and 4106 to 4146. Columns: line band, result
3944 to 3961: 1.3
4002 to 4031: -1.7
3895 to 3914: 0.5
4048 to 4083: 0.6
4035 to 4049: -0.1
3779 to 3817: -4.9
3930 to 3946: 8.1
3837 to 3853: 0.9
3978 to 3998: -0.3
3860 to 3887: 0.1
